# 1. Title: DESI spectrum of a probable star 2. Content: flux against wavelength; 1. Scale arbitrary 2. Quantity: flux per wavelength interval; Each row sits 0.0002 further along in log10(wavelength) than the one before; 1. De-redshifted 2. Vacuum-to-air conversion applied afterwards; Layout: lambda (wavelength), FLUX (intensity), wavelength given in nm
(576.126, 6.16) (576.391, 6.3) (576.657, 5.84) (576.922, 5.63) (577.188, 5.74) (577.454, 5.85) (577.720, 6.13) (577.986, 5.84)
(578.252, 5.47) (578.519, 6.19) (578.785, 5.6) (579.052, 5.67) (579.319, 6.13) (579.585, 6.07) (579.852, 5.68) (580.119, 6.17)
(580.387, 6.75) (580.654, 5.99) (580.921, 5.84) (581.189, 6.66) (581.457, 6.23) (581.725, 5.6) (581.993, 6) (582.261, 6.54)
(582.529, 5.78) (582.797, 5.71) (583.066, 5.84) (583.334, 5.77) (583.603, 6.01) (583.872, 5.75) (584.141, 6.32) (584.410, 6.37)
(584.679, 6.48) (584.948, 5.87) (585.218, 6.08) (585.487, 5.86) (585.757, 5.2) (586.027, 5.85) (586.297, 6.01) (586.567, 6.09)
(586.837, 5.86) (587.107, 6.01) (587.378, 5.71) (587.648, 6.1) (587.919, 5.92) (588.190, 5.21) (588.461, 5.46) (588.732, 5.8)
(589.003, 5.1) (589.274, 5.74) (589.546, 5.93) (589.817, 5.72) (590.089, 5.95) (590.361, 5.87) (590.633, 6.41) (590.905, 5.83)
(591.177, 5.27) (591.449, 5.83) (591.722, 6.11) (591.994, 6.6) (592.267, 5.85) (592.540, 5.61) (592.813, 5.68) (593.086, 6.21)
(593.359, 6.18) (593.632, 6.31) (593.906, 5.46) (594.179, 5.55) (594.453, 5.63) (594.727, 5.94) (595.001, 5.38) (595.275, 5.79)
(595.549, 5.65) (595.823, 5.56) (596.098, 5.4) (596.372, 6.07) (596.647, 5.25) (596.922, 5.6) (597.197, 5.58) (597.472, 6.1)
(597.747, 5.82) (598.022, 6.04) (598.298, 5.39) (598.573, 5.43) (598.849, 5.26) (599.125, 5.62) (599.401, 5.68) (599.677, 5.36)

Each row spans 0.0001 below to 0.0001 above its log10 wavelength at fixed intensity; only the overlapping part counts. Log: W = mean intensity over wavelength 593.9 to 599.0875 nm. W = 5.63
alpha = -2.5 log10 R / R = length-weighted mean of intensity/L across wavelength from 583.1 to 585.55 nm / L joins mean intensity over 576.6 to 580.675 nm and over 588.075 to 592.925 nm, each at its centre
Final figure -0.04 mag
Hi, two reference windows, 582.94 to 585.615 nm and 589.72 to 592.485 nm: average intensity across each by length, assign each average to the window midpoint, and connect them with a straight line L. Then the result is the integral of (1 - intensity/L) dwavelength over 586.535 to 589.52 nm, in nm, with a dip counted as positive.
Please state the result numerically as 0.13 nm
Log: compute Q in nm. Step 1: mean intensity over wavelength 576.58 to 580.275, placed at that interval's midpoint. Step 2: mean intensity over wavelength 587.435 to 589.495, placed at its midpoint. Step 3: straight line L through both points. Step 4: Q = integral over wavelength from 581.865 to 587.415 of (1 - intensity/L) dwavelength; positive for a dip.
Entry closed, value -0.23 nm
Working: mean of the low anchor 5.86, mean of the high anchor 5.63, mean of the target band 5.96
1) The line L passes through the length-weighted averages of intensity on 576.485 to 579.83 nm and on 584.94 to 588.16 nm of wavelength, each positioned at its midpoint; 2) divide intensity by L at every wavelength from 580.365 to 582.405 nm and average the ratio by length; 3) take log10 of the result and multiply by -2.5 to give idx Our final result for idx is -0.06 mag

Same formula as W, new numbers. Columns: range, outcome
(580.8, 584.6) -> 6.04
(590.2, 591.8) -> 5.88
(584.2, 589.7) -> 5.84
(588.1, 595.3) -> 5.8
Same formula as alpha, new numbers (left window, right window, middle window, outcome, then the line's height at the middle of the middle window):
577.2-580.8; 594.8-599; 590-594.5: -0.04 mag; 5.71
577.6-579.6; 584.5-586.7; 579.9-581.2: -0.06 mag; 5.89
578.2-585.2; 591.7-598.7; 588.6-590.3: 0.03 mag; 5.88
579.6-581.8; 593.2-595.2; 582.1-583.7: 0.02 mag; 6.07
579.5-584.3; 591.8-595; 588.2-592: 0.03 mag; 5.93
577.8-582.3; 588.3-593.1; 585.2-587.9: 0.00 mag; 5.9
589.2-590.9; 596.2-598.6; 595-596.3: 0.03 mag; 5.76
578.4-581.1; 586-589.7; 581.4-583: 0.00 mag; 5.94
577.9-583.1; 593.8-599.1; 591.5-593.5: -0.06 mag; 5.72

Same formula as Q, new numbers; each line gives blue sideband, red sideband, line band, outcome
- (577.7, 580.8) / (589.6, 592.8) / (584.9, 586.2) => 0.036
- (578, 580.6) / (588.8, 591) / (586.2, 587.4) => -0.019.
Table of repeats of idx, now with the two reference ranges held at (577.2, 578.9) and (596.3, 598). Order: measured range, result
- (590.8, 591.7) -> 0.01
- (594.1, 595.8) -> 0.02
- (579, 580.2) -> -0.02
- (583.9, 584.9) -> -0.08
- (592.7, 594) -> -0.04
